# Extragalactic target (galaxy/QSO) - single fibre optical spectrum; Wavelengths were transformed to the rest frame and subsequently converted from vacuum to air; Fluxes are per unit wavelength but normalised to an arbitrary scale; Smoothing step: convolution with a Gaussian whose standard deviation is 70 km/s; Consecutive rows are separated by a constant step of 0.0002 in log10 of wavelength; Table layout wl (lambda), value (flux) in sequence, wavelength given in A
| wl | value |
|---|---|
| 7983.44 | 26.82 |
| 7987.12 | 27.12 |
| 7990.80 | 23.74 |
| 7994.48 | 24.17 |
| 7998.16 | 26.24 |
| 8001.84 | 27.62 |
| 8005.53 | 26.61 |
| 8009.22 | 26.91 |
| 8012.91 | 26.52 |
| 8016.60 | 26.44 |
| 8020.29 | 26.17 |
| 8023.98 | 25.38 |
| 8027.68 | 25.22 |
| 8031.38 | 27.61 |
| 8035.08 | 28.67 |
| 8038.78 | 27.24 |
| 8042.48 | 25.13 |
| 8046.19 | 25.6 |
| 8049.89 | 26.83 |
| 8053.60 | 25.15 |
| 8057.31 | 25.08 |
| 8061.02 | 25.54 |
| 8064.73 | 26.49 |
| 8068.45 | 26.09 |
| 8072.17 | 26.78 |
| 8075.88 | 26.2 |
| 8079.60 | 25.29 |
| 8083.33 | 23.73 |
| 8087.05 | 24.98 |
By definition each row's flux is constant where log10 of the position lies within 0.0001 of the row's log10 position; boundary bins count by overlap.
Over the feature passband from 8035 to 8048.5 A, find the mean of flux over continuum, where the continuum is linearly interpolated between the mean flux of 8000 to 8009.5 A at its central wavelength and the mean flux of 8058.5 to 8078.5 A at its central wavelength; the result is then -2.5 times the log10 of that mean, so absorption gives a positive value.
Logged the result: 0.01 mag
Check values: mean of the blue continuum 27.1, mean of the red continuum 26.2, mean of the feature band 26.4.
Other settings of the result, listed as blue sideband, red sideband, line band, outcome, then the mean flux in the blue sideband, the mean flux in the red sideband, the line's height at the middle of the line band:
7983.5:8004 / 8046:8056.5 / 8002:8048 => -0.03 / 25.9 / 25.8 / 25.9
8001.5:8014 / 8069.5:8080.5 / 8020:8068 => 0.01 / 26.8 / 26.2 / 26.5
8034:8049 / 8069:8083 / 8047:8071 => 0.01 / 26.6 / 25.8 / 26.2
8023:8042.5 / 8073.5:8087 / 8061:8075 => -0.03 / 26.7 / 25.1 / 25.5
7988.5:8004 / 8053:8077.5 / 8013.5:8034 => -0.02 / 25.5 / 25.9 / 25.7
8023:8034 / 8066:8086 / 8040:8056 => 0.01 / 26.3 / 25.6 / 26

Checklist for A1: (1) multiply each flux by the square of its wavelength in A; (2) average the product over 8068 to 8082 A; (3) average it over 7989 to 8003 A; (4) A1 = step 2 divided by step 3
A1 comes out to 1.05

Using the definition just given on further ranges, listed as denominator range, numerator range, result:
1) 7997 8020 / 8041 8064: 0.97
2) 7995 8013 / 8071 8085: 0.97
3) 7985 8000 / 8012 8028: 1.03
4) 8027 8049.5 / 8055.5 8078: 0.98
